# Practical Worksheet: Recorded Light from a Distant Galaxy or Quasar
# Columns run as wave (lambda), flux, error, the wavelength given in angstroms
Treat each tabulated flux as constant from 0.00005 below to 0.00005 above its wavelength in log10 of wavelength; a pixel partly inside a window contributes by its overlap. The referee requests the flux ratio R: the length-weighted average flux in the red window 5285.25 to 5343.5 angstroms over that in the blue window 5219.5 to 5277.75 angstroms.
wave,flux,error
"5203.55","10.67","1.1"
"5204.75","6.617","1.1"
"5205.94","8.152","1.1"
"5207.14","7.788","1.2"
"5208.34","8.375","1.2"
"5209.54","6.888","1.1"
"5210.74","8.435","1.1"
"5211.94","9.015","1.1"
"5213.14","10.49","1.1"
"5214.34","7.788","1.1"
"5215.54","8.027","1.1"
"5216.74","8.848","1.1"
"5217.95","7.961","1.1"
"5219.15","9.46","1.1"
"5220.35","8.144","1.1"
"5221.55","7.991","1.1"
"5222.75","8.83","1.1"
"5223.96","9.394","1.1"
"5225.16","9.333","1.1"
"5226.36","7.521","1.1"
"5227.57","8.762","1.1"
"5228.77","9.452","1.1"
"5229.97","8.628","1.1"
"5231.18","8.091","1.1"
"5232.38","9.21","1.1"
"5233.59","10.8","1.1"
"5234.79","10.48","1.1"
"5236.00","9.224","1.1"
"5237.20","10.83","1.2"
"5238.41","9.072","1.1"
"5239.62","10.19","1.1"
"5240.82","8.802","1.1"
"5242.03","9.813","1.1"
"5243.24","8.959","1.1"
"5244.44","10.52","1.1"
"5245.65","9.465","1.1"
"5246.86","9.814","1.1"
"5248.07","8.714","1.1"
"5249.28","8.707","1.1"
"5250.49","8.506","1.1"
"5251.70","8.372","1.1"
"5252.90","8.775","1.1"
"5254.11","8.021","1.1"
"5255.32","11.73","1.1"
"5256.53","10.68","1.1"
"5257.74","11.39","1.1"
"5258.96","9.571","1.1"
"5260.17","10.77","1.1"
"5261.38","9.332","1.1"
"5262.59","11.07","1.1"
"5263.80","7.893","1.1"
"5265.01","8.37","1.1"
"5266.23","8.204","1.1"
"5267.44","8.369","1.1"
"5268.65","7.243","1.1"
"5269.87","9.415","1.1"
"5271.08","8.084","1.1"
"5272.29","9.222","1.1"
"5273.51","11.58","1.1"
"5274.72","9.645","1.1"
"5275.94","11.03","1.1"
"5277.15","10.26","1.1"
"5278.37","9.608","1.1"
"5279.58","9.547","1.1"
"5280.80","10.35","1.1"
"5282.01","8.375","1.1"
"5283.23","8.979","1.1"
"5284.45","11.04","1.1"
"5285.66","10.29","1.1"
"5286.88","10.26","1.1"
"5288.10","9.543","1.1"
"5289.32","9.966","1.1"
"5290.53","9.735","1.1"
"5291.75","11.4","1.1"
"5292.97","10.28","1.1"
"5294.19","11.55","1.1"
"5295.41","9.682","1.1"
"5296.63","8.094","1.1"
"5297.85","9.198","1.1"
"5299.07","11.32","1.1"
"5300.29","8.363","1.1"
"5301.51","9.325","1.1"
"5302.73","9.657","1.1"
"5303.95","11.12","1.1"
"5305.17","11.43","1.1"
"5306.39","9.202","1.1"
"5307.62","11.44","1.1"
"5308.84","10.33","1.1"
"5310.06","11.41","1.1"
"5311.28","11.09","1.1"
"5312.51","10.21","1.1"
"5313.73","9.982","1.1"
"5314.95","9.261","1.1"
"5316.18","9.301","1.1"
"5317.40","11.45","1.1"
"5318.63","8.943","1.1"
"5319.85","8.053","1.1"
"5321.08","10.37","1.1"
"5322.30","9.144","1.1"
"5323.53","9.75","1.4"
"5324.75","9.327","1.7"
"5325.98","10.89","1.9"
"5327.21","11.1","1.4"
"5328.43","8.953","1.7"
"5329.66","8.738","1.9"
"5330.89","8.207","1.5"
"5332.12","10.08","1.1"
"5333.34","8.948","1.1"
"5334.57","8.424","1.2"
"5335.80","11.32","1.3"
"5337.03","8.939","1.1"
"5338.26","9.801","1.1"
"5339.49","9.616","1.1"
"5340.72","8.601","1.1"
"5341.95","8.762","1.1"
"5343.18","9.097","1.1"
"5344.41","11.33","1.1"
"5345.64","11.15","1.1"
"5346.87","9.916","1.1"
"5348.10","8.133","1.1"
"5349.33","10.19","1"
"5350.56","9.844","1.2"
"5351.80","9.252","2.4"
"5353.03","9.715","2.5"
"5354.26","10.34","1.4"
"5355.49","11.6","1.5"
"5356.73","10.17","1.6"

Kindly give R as 1.05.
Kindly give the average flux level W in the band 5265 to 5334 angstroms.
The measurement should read 9.78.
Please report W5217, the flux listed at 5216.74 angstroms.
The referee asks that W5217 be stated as 8.848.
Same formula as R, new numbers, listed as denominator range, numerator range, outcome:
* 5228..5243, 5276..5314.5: 1.06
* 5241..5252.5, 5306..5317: 1.12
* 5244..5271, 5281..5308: 1.08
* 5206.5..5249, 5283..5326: 1.12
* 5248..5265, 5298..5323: 1.06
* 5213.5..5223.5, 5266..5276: 1.08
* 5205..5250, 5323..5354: 1.07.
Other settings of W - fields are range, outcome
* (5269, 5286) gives 9.77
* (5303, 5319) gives 10.4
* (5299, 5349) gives 9.8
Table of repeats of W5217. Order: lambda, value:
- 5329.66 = 8.738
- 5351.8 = 9.252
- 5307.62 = 11.44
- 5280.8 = 10.35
